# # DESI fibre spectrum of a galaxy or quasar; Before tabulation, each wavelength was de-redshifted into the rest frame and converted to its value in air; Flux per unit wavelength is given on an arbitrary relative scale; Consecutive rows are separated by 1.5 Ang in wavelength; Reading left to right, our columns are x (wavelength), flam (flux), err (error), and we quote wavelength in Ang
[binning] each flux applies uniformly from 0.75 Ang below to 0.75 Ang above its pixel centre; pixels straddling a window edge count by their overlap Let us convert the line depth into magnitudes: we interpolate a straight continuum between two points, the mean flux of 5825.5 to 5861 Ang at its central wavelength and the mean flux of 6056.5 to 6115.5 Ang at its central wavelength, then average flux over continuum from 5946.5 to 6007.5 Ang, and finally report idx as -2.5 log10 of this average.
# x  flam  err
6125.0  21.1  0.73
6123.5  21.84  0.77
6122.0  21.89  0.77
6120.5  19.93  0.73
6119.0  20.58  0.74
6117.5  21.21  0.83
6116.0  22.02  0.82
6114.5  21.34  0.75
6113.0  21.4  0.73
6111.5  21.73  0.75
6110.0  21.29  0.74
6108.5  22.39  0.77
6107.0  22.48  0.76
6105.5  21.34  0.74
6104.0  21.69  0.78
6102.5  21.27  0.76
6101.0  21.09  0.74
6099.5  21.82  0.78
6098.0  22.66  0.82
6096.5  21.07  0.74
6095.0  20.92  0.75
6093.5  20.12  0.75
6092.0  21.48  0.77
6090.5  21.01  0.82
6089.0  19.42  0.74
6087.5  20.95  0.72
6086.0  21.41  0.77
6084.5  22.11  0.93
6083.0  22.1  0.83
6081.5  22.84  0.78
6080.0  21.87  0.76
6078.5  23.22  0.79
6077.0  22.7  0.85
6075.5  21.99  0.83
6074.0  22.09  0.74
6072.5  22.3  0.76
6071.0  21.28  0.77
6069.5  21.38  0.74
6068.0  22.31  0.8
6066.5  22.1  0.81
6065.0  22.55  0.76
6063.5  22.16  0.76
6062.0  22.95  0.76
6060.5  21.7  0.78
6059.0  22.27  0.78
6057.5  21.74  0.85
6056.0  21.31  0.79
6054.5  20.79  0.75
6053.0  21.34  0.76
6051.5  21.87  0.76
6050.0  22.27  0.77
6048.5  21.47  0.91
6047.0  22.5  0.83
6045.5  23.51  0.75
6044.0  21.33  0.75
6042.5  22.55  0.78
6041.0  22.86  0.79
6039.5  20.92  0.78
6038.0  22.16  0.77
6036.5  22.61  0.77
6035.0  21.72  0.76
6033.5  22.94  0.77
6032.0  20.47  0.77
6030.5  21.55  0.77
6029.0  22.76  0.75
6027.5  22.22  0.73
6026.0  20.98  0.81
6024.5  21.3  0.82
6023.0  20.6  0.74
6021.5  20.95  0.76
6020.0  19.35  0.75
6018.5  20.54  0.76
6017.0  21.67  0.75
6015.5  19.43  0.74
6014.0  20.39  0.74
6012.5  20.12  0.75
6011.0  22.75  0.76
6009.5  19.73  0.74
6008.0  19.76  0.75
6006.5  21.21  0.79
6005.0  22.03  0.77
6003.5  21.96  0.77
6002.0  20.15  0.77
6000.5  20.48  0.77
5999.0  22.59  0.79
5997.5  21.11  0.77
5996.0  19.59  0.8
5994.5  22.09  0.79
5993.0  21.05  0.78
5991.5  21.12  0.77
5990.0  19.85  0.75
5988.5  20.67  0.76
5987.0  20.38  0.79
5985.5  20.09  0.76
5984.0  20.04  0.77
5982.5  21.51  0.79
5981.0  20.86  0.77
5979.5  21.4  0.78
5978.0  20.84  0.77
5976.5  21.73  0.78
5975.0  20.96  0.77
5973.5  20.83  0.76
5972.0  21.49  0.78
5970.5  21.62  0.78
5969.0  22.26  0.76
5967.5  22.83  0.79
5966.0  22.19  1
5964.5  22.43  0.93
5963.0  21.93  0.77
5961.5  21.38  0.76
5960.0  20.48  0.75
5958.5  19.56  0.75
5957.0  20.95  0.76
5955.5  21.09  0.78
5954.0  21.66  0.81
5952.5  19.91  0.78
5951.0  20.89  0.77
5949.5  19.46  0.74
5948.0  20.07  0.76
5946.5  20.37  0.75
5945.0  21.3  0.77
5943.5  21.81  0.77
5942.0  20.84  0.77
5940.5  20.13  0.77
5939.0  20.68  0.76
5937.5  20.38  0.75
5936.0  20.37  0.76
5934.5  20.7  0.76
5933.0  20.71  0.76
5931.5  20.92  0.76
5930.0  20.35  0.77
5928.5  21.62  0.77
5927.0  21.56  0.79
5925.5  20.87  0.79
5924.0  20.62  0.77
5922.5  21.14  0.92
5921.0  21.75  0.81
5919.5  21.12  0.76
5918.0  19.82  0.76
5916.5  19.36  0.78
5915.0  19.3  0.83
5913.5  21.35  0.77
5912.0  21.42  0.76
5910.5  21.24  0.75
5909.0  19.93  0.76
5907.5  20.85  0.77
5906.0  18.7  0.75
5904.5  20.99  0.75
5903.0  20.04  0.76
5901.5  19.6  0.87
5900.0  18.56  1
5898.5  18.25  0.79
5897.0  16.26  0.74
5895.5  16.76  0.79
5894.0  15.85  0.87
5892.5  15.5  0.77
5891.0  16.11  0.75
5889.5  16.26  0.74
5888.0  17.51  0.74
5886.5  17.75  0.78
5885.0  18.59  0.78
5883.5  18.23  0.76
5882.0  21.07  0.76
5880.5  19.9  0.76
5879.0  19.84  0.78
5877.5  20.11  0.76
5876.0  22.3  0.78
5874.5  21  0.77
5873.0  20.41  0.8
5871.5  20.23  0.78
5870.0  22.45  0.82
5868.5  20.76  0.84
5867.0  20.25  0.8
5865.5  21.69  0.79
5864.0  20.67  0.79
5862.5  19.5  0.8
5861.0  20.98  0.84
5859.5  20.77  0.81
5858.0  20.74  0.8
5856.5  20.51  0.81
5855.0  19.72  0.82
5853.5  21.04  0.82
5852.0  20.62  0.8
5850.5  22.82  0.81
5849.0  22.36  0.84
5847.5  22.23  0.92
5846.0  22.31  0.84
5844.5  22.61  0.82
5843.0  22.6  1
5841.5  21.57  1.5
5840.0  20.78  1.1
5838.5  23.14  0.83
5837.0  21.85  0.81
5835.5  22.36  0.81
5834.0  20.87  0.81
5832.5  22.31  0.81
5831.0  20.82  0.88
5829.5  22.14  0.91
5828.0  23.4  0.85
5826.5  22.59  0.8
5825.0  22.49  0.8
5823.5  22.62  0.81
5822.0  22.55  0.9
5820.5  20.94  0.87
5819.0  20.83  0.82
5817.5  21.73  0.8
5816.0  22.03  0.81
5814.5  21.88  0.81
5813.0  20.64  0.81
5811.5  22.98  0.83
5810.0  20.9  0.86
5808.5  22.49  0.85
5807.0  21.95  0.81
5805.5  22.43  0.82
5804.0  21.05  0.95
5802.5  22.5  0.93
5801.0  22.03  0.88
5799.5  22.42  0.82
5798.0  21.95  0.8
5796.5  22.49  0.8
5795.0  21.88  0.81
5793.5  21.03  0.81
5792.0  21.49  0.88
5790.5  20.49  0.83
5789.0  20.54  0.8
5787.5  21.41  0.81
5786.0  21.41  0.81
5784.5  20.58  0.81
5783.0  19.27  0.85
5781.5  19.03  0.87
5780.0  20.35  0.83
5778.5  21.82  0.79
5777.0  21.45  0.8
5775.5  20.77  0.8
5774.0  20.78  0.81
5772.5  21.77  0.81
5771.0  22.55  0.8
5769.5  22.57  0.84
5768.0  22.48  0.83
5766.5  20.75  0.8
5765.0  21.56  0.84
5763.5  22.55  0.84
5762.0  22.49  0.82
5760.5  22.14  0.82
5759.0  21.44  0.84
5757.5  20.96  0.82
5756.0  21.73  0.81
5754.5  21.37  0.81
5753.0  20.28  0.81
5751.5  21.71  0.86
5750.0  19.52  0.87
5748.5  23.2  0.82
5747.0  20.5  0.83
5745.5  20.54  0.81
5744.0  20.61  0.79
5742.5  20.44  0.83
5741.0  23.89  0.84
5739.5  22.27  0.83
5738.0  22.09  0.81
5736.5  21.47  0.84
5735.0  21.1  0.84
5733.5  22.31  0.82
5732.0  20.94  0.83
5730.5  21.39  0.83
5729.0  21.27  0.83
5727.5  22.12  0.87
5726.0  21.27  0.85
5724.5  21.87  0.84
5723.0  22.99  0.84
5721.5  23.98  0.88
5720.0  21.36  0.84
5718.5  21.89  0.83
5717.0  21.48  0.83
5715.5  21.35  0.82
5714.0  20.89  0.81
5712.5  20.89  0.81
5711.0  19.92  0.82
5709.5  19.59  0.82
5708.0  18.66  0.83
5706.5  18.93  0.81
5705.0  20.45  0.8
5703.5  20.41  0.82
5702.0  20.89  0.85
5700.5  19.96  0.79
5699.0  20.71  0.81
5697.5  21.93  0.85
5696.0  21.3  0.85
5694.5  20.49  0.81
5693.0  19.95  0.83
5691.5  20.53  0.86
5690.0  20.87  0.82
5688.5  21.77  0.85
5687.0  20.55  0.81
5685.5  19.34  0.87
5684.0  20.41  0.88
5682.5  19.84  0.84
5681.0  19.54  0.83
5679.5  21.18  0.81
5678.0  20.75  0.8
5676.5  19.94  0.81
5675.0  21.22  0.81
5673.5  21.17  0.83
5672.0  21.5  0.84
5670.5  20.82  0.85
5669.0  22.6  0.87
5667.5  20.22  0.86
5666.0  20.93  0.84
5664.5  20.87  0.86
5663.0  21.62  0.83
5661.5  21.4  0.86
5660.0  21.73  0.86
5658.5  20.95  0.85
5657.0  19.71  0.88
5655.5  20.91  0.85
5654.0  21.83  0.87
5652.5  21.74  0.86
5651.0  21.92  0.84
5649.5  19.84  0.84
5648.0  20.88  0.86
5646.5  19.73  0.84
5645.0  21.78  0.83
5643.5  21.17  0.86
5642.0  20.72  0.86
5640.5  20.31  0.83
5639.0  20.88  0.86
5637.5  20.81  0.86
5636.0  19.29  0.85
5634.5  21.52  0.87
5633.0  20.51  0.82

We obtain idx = 0.035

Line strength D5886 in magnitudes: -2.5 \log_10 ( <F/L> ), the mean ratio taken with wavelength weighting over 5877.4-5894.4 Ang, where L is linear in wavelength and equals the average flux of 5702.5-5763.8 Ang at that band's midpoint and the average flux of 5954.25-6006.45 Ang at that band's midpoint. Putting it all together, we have 0.18 mag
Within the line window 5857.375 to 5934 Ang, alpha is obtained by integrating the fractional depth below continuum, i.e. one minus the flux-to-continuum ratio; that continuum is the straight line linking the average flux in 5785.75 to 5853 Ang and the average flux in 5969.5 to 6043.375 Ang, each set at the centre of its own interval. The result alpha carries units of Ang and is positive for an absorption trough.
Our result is 6.2 Ang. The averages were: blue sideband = 21.9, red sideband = 21.1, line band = 19.8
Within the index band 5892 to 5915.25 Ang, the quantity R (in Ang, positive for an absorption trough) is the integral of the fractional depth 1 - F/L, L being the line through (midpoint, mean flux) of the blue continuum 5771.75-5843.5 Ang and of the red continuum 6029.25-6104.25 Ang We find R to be 2.81 Ang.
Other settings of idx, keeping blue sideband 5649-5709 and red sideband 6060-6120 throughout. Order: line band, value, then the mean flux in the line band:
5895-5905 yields 0.14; 18.6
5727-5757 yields -0.03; 21.4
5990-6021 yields 0.03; 20.8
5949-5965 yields 0.03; 20.9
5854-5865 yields 0.04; 20.5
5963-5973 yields -0.03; 22.1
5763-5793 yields -0.01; 21.2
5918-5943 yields 0.03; 20.8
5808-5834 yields -0.04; 21.9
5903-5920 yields 0.05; 20.3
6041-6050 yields -0.04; 22.3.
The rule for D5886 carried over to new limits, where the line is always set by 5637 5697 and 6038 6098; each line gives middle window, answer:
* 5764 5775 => -0.03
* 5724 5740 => -0.03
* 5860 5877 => 0.02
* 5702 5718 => 0.03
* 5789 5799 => -0.02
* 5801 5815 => -0.03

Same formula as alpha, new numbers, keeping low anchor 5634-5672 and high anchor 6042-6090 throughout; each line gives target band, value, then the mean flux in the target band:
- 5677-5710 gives 1.10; 20.4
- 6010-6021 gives 0.62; 20.6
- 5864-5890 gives 1.86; 20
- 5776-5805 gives 0.09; 21.2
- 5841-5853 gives -0.39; 22.1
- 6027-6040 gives -0.05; 21.9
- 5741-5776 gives -0.43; 21.5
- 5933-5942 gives 0.47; 20.5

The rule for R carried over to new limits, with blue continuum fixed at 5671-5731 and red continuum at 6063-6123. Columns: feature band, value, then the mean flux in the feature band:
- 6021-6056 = -0.5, 21.8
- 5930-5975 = 0.8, 21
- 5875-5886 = 0.6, 20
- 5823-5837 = -0.7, 22.2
